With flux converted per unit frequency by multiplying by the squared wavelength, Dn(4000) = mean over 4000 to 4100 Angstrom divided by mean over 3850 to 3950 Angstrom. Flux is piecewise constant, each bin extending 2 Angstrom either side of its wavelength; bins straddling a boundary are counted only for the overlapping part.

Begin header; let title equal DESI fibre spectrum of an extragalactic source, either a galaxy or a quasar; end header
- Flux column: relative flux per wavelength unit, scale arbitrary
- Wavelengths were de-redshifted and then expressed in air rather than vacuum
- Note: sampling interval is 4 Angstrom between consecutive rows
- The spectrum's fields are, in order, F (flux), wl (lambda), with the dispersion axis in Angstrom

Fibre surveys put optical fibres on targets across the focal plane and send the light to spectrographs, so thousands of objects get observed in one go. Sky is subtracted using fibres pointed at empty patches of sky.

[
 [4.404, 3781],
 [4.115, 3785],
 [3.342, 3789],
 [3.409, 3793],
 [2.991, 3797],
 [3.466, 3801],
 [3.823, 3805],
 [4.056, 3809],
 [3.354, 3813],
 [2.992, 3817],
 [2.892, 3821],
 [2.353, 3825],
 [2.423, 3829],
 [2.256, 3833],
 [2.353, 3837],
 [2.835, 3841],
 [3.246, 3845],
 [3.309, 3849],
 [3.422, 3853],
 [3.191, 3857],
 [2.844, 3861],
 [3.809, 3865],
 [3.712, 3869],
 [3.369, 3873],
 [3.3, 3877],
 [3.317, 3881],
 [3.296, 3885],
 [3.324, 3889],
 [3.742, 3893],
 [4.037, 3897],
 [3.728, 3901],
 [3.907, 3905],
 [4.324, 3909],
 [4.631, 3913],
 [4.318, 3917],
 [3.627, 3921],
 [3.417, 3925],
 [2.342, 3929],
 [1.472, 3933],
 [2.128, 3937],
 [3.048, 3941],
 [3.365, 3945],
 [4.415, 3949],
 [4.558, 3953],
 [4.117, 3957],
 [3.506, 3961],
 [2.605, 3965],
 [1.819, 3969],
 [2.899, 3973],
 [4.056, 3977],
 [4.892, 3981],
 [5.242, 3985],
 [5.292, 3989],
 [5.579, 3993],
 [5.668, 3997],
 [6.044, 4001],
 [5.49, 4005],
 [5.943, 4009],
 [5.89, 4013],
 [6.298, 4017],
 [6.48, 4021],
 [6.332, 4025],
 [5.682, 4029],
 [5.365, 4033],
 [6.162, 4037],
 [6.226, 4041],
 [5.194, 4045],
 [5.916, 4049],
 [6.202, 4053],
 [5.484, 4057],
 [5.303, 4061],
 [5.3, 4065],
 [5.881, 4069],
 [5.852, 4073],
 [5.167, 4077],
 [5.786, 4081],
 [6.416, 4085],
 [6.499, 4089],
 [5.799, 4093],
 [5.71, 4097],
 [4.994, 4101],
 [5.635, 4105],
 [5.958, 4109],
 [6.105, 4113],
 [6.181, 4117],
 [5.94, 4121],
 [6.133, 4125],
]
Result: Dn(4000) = 1.84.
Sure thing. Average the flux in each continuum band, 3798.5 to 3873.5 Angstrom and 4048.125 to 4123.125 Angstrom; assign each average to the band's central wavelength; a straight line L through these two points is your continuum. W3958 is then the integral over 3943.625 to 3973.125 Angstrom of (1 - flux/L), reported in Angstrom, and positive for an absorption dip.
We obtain 6.5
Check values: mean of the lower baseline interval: 3.14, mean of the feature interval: 3.44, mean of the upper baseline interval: 5.79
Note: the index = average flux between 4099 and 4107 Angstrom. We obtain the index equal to 5.31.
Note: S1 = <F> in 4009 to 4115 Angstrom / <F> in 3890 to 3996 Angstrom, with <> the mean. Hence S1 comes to 1.56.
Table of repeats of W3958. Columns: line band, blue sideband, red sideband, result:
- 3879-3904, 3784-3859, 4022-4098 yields 2.2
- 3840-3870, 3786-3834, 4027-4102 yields 2.6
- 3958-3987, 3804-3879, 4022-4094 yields 7.2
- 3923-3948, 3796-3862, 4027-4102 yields 9.2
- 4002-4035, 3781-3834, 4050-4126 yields -4.9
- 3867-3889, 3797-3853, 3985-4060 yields 2.3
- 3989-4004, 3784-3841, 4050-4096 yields -2.0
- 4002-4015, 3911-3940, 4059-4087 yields -3.5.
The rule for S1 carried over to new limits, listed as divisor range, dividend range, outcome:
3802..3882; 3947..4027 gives 1.54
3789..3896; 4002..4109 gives 1.81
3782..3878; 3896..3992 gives 1.14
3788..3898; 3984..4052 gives 1.81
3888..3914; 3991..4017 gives 1.47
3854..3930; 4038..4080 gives 1.57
